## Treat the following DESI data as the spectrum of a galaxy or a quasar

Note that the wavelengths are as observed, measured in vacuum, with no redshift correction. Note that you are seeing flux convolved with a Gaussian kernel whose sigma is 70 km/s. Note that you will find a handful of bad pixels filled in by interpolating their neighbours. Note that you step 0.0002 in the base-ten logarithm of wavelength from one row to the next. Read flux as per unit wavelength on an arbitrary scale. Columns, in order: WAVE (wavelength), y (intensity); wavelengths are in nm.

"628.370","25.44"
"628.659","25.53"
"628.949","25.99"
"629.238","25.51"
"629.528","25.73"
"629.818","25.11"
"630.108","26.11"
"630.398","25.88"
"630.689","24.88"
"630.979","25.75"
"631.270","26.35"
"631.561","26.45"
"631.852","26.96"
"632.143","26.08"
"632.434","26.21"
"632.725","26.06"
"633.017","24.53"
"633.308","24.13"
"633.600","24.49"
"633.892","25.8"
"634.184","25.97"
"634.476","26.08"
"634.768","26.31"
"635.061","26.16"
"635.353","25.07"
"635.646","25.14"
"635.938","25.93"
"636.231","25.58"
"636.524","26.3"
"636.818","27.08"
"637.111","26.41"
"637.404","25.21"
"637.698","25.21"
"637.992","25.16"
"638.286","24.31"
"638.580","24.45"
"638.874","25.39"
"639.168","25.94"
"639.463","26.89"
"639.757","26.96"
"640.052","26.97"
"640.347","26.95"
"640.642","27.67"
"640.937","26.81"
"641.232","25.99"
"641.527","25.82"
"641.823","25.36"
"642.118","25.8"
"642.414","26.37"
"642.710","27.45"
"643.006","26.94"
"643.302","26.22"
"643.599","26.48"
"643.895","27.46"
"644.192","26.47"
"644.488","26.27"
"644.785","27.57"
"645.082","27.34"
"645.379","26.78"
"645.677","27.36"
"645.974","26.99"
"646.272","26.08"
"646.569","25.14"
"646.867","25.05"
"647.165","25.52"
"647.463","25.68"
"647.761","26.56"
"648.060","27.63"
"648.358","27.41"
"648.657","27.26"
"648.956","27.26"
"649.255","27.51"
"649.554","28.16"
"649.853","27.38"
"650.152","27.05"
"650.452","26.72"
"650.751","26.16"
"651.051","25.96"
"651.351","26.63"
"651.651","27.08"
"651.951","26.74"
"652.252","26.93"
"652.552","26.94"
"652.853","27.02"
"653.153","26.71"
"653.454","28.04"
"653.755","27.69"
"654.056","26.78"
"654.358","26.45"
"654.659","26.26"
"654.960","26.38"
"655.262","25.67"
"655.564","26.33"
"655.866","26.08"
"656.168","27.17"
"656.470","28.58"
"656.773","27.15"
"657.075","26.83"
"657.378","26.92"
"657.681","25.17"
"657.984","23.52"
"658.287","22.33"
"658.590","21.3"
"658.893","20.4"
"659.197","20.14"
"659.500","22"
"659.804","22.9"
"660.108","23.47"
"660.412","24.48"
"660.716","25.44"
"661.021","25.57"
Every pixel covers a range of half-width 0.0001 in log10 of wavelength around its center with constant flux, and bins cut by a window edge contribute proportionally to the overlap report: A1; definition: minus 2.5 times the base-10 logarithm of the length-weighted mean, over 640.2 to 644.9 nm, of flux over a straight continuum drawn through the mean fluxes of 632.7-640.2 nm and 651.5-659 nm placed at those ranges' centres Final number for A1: -0.033 mag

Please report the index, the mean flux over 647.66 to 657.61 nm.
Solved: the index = 26.9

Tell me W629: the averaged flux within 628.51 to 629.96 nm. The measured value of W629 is 25.6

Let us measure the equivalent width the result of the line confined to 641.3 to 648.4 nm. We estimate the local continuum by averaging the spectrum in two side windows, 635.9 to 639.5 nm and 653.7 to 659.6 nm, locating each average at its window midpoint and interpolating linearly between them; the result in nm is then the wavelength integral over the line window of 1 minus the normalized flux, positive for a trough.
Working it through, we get -0.29 nm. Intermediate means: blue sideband 25.6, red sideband 25.1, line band 26.5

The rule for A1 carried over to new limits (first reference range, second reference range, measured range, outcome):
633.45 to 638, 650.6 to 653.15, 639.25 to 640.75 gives -0.041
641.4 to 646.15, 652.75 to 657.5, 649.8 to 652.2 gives 0.004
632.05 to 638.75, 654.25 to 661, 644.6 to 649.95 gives -0.070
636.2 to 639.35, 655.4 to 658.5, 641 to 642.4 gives -0.010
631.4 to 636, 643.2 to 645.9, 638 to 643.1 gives 0.011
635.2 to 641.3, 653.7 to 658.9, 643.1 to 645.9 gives -0.041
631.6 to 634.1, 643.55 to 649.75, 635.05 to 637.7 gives 0.002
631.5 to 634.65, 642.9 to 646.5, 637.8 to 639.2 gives 0.052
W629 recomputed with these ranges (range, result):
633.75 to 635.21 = 26.1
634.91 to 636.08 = 25.6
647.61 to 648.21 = 27.1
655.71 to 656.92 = 27.2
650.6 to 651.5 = 26.3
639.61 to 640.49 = 27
